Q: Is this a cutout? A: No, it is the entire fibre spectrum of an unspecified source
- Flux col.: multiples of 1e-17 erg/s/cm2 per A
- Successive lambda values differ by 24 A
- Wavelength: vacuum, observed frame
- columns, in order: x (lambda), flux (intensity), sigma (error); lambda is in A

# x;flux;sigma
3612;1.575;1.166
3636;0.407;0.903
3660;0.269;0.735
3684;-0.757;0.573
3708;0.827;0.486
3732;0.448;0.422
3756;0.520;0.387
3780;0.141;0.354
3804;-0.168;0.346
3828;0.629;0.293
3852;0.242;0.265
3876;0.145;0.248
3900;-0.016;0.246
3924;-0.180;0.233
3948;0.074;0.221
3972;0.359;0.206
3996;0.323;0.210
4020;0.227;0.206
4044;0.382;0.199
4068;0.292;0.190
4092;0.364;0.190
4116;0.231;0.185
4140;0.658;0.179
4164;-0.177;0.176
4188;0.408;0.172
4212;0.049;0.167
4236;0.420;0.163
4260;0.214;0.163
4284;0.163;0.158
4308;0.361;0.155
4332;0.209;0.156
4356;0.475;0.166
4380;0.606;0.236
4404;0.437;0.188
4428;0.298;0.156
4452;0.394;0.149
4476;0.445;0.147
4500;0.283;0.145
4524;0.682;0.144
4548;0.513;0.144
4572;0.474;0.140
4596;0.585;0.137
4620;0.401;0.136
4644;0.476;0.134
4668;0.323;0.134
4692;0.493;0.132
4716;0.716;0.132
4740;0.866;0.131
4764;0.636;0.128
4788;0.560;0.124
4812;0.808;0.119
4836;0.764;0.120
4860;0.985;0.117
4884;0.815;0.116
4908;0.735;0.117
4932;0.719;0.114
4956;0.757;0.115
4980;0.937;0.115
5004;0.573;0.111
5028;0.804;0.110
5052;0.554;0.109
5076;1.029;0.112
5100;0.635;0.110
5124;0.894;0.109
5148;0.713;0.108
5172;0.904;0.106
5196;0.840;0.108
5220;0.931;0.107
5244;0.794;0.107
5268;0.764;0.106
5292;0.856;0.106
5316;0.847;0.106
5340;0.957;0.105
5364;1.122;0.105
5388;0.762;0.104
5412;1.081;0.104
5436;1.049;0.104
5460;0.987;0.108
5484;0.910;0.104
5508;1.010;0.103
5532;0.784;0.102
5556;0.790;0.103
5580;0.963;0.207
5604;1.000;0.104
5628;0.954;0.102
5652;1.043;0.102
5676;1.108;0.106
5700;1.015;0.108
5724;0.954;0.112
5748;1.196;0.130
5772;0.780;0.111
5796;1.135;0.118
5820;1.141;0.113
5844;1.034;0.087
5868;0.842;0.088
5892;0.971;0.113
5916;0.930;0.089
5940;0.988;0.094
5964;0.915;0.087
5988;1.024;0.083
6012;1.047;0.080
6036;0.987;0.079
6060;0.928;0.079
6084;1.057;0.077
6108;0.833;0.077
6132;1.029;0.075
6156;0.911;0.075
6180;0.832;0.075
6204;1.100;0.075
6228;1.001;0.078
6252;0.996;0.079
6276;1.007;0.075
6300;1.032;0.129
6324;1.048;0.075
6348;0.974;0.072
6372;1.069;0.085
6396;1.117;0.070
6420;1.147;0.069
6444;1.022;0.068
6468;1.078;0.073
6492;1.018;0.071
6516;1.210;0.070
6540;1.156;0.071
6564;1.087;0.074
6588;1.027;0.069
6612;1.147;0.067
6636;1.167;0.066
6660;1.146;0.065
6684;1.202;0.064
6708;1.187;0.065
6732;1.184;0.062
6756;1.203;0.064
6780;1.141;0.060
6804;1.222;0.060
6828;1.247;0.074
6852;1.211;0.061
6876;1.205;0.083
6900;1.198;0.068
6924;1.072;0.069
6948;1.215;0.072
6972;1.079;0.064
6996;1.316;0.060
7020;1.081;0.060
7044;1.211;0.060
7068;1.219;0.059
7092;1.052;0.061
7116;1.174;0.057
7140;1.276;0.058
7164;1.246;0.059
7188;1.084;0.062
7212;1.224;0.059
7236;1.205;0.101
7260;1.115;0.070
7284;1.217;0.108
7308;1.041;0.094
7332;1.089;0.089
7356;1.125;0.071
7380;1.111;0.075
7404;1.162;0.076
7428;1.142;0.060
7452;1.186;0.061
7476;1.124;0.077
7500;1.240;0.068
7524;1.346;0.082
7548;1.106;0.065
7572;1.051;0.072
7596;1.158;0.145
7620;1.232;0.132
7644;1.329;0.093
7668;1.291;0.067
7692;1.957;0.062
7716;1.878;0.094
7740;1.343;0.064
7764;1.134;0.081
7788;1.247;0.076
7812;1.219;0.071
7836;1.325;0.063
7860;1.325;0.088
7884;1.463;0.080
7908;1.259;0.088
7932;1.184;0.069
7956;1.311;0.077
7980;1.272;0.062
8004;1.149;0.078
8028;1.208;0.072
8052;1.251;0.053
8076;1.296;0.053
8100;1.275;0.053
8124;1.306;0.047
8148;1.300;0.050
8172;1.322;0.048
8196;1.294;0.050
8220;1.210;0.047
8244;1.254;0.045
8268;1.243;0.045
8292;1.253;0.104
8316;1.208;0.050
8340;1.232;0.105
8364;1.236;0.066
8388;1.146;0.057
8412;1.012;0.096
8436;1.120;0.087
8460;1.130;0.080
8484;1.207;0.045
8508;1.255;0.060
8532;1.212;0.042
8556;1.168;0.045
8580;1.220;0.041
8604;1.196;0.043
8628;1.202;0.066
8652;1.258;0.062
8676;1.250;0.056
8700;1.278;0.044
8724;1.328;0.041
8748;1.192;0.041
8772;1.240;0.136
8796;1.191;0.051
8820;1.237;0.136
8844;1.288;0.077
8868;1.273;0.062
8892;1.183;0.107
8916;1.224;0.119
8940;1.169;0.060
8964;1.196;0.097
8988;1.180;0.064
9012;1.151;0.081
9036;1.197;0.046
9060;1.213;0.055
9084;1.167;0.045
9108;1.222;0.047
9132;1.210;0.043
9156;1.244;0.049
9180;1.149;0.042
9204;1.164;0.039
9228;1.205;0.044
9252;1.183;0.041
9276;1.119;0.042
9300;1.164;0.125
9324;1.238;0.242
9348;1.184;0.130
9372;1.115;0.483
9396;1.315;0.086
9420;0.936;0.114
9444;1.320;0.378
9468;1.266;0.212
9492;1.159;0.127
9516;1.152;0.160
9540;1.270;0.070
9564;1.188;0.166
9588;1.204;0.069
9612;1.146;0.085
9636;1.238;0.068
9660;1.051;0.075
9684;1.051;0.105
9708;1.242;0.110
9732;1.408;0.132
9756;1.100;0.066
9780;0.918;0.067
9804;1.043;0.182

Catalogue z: 0.17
